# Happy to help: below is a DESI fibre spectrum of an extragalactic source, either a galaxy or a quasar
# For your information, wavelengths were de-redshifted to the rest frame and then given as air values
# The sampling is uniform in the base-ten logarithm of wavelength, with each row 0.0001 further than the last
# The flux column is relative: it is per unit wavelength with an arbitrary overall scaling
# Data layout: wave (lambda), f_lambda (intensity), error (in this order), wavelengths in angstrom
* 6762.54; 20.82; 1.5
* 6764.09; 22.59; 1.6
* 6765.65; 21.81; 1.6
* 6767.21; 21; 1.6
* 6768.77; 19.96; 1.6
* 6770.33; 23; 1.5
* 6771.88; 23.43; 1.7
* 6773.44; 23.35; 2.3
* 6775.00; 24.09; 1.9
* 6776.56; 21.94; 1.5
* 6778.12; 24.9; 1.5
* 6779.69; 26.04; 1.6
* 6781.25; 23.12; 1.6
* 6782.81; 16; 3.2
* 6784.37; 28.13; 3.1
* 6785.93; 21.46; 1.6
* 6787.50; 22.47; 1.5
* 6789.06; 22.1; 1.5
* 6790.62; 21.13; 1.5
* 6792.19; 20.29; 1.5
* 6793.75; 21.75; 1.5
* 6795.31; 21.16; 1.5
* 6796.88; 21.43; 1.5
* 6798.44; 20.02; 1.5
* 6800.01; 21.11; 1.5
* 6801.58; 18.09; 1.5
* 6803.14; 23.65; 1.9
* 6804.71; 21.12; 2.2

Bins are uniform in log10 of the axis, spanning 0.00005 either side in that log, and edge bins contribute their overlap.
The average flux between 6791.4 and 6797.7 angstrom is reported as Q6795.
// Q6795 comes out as 21.2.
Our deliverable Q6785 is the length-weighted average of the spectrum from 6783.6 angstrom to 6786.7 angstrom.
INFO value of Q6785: 24.8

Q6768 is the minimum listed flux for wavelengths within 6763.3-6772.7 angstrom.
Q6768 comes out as 19.96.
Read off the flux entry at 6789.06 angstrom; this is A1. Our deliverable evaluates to 22.1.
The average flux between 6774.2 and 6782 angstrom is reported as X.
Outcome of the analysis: 24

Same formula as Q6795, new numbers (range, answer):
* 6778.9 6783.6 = 21.7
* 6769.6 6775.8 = 23.5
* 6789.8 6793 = 20.7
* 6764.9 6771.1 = 21.4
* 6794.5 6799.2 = 20.9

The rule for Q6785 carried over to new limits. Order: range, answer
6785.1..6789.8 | 22.1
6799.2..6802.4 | 19.6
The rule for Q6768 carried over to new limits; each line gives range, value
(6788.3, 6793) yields 20.29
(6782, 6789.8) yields 16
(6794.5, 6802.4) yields 18.09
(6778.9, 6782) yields 23.12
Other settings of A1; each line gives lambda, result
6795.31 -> 21.16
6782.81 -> 16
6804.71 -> 21.12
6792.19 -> 20.29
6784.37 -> 28.13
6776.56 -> 21.94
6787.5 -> 22.47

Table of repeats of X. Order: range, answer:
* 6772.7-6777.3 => 23.1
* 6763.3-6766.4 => 22.2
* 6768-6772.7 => 22.2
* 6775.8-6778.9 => 23.4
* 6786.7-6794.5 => 21.5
